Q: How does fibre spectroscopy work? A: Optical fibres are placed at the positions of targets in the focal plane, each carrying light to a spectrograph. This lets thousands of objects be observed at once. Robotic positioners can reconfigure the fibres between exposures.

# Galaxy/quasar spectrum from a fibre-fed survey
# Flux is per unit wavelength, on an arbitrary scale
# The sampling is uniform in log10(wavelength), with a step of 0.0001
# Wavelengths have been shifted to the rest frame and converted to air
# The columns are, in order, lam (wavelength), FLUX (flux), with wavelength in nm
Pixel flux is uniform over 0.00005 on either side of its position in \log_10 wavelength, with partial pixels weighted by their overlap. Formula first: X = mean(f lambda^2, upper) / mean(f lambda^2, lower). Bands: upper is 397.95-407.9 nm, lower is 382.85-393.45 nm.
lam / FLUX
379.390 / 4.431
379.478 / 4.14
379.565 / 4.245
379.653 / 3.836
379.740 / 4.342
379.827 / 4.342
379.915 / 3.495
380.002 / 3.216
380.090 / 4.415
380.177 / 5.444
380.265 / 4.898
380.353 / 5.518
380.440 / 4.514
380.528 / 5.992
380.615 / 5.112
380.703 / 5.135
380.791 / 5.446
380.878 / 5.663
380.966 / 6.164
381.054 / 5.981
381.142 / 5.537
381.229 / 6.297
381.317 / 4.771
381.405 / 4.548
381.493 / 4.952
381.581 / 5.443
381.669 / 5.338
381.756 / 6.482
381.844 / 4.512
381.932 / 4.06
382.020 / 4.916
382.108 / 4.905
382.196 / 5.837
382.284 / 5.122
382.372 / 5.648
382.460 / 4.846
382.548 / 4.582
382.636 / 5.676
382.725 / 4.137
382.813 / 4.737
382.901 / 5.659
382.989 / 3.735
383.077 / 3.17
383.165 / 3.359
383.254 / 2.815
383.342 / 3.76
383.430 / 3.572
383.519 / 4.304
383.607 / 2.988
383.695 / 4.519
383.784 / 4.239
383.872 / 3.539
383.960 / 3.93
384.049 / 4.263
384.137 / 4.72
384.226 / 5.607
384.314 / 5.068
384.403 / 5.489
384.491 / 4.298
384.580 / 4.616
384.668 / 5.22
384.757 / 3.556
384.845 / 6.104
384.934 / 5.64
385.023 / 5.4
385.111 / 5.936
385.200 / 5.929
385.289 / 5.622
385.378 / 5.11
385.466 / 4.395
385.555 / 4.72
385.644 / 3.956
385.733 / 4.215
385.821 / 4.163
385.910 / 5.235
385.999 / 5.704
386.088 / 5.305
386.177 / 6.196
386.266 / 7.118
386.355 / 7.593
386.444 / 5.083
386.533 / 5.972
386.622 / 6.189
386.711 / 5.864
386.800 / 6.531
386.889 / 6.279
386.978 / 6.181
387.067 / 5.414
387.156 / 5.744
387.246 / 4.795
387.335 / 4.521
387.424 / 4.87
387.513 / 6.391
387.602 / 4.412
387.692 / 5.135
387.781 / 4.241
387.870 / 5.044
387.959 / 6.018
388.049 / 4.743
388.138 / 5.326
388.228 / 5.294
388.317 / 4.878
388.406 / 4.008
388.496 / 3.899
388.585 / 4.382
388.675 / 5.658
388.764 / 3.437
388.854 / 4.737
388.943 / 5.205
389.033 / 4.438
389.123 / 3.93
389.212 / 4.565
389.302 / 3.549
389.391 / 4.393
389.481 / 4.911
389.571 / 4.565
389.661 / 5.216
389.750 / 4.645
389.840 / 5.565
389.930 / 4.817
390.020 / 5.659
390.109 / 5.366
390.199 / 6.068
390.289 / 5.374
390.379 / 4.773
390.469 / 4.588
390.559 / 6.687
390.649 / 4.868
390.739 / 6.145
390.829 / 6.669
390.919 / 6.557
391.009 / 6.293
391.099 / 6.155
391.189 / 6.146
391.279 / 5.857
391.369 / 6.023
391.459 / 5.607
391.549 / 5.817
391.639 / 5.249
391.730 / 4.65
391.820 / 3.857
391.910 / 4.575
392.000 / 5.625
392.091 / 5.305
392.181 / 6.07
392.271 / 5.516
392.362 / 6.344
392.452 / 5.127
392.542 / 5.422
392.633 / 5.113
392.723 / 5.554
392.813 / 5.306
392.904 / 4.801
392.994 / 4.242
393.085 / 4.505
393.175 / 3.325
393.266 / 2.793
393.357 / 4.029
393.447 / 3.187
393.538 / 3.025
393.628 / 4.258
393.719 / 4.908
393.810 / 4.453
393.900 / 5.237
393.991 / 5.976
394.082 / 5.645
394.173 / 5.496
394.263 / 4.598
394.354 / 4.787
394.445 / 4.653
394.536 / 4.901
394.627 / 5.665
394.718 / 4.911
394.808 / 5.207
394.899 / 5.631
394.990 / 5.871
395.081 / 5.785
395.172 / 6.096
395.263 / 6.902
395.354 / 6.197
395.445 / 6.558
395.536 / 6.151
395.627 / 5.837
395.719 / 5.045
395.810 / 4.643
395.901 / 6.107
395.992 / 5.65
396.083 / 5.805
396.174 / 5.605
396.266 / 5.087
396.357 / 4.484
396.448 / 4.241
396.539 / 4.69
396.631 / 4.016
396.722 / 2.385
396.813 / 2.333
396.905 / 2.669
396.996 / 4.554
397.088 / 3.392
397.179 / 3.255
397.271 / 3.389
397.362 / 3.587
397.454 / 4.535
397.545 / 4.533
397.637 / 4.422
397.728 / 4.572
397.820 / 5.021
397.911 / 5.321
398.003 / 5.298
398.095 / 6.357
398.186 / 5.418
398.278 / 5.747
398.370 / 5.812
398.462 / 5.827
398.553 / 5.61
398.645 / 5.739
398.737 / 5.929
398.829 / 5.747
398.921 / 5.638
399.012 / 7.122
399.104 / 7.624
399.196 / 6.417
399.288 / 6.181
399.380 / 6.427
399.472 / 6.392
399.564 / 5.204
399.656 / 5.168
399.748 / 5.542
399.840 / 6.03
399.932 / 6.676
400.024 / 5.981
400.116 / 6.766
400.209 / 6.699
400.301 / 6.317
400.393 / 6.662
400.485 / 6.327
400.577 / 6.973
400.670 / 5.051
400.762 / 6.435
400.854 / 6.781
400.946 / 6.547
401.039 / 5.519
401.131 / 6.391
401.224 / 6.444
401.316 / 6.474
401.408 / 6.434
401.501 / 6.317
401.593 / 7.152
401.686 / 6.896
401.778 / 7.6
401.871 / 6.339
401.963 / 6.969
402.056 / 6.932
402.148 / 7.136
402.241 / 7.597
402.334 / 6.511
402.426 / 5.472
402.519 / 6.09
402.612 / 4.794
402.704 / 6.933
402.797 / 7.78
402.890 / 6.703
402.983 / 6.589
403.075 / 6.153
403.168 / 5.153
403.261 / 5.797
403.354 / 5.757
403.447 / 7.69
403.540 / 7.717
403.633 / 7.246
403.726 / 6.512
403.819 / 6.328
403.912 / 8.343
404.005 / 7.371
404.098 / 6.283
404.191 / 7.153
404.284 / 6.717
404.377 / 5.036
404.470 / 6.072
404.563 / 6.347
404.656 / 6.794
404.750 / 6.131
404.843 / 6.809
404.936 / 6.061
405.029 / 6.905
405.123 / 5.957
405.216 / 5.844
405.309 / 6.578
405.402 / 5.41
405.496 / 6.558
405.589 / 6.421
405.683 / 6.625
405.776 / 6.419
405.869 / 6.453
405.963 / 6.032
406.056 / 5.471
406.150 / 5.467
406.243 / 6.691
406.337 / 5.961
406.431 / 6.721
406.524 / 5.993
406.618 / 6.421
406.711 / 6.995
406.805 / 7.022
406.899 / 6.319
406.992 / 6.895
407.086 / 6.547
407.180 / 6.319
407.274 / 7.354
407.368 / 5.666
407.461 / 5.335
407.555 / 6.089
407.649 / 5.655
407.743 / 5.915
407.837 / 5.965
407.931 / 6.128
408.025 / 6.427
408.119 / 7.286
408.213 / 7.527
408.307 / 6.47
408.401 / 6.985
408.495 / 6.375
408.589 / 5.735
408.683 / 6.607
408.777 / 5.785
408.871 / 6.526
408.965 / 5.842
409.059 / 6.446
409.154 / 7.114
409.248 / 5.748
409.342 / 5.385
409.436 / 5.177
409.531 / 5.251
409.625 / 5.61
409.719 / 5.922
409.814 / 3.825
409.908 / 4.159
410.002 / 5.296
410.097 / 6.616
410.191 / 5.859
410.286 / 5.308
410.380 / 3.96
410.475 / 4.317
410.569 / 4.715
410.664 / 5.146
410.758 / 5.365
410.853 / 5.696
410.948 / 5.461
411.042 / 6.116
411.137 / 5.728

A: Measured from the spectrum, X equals 1.36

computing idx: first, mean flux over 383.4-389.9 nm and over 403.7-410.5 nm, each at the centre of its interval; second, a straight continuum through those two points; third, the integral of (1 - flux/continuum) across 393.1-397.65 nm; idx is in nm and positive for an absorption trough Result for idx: 0.63 nm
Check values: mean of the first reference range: 4.99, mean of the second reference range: 6.16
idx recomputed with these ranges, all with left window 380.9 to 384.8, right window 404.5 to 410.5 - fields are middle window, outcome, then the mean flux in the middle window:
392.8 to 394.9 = 0.28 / 4.62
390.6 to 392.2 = -0.14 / 5.63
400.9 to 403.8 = -0.38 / 6.57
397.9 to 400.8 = -0.23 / 6.08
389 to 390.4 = 0.06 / 4.87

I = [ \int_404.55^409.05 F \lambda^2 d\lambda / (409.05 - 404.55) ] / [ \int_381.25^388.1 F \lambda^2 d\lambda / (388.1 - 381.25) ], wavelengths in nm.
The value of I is 1.4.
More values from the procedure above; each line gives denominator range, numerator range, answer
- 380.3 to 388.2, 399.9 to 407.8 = 1.40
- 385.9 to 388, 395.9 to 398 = 0.80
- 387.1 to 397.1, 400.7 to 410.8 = 1.33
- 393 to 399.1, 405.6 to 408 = 1.33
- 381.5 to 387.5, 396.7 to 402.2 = 1.24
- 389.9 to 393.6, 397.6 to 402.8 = 1.25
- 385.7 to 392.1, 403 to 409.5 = 1.31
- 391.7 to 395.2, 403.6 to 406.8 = 1.38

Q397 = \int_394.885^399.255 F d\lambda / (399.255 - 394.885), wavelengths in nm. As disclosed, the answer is 5.18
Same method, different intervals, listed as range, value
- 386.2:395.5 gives 5.22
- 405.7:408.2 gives 6.31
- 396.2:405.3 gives 5.93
